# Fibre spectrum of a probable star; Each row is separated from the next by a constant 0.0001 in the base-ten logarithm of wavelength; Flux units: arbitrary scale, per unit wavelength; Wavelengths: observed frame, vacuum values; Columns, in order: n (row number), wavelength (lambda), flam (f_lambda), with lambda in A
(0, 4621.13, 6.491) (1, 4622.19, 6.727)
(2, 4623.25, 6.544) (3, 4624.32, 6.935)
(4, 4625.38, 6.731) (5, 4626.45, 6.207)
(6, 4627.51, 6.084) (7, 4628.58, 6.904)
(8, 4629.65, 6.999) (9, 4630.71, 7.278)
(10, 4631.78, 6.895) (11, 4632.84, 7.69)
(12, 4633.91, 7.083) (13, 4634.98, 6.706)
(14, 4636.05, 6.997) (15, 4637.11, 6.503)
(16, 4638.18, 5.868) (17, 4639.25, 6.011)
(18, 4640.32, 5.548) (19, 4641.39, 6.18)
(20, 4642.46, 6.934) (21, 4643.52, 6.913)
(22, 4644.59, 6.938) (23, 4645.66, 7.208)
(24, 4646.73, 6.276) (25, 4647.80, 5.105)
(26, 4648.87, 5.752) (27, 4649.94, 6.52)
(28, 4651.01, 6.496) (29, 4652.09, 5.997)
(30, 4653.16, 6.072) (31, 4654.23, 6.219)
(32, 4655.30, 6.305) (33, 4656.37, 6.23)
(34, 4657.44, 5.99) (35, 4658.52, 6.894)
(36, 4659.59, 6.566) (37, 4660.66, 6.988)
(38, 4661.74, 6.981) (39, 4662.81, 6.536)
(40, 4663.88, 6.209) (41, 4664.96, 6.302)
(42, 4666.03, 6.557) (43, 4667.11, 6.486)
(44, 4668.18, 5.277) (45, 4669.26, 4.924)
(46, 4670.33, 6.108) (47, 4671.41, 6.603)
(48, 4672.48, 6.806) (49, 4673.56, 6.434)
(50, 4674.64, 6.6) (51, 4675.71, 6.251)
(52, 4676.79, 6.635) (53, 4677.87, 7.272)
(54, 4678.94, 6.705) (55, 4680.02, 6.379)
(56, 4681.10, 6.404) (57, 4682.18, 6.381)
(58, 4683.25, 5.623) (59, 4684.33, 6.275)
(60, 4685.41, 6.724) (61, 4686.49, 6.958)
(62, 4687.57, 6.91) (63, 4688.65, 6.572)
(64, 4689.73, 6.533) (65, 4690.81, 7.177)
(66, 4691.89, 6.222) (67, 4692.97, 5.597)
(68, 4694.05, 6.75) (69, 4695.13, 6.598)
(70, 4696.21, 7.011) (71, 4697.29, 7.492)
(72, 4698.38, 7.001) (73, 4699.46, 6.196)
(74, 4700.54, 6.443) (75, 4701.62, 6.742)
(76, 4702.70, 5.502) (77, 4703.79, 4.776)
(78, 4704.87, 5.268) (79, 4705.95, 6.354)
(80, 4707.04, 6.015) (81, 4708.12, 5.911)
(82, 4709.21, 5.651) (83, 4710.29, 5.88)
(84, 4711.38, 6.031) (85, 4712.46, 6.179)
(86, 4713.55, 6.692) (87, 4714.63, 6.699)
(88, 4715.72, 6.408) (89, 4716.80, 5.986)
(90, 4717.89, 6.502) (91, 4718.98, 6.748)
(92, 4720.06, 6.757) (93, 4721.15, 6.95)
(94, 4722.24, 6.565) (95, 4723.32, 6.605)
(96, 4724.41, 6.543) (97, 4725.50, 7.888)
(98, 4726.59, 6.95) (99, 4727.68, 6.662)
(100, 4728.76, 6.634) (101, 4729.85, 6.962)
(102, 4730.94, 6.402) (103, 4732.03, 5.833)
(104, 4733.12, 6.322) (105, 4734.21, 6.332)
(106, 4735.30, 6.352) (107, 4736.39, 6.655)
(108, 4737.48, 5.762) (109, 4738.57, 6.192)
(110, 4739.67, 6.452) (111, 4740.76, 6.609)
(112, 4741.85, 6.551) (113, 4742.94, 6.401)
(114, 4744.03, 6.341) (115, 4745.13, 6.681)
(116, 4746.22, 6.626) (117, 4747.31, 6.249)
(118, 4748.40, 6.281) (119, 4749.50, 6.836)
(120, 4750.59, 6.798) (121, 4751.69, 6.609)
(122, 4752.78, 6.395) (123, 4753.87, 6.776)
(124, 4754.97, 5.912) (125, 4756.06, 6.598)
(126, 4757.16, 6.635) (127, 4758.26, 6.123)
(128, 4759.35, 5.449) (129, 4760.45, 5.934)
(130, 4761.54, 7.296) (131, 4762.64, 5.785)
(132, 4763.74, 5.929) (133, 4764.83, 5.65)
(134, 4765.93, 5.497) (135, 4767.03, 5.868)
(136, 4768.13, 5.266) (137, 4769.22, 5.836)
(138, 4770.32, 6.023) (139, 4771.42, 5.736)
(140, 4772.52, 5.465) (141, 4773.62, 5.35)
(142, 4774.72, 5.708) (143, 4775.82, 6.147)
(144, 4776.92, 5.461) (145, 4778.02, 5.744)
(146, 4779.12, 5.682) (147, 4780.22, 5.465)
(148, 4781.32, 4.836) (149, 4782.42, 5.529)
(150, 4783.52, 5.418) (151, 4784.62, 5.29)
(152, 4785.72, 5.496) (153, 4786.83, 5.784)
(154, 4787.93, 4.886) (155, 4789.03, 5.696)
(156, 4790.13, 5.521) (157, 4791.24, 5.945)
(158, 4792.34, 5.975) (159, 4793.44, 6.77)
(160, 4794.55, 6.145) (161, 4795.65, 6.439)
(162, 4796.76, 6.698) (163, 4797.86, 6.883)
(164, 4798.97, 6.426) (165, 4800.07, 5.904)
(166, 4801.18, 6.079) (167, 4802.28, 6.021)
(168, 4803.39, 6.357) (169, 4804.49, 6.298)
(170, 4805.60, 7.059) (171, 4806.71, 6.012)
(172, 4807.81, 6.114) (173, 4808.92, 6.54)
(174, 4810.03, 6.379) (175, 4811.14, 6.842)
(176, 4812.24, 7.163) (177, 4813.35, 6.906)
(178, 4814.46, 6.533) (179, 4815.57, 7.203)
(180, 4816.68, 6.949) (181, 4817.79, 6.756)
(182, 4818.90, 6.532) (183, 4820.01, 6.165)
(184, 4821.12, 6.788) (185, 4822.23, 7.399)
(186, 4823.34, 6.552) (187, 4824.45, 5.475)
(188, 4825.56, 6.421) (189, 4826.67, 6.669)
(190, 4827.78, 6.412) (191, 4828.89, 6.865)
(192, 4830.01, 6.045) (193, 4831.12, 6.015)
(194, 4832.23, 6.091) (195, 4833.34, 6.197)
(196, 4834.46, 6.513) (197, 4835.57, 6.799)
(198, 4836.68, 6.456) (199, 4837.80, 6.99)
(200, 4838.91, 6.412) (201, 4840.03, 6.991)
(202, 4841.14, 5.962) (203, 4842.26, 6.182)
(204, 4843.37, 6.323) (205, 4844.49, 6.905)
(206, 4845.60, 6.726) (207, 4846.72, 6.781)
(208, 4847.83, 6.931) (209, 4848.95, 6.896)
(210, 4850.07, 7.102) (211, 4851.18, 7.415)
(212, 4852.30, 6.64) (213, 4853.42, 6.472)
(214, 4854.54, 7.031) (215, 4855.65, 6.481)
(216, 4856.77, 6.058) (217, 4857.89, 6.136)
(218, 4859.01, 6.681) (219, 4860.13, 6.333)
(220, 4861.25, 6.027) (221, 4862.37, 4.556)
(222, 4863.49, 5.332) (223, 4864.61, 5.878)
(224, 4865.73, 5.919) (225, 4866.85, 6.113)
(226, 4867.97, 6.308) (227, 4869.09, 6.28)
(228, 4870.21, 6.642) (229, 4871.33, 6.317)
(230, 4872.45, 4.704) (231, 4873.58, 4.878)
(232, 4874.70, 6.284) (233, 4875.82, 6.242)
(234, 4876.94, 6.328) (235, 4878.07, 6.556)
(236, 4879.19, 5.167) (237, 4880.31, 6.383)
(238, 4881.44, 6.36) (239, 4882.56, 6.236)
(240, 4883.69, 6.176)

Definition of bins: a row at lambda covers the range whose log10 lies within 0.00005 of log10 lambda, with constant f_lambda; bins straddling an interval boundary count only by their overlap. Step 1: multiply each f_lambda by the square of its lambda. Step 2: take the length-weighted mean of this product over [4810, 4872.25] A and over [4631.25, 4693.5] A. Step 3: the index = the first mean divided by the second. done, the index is 1.08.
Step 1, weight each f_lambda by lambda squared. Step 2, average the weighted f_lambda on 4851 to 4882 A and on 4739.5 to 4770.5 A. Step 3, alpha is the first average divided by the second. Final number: 1.02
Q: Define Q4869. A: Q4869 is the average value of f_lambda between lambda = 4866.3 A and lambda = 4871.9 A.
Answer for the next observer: 6.34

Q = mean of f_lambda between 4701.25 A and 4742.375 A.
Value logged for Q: 6.35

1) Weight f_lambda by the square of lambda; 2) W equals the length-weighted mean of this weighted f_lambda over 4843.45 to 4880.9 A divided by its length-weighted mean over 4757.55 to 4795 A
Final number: 1.1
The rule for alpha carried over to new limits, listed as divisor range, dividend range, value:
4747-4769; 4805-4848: 1.09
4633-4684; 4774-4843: 1.04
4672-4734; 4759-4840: 0.99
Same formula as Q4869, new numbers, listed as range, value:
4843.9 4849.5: 6.84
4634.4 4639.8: 6.42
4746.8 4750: 6.45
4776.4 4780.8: 5.59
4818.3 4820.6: 6.36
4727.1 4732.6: 6.51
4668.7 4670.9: 5.52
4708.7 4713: 5.94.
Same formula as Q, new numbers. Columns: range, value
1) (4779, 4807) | 5.95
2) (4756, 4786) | 5.75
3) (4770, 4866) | 6.26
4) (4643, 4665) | 6.4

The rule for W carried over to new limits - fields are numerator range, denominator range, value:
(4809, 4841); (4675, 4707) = 1.08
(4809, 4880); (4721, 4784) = 1.07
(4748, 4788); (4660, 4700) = 0.94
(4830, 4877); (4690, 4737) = 1.04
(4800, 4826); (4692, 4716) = 1.10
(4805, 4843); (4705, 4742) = 1.06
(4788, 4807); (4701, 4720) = 1.06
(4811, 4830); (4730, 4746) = 1.08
